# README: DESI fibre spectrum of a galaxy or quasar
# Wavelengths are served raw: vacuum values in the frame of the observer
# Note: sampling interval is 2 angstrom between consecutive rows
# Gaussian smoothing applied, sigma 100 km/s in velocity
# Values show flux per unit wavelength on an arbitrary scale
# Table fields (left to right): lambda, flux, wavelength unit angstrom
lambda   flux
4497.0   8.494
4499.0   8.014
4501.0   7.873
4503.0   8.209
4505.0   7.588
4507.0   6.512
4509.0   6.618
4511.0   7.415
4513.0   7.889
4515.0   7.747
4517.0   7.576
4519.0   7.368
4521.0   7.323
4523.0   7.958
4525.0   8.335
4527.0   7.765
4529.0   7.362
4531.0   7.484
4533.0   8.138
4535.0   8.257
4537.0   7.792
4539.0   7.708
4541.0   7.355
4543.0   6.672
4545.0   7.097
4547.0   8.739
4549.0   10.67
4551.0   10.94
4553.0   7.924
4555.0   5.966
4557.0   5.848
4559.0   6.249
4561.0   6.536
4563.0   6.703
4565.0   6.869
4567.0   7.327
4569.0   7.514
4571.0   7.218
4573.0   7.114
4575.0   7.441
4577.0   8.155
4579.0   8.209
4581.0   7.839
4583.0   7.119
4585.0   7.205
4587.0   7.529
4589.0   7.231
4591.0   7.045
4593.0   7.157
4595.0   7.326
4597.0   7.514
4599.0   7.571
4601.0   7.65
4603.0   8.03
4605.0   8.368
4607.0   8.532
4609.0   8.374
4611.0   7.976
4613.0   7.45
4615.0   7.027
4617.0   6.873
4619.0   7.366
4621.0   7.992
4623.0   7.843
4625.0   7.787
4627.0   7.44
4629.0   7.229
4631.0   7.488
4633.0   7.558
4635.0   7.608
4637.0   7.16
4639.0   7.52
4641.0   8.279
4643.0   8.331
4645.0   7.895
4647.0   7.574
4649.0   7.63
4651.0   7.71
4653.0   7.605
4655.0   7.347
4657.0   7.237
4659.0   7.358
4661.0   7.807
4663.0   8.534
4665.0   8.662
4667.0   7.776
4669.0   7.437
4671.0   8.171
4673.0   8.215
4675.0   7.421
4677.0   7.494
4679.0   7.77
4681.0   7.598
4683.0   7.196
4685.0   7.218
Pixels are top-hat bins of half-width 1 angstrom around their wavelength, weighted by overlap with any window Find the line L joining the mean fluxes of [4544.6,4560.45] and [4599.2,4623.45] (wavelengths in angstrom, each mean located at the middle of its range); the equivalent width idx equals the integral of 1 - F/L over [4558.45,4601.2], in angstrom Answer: 3.0 angstrom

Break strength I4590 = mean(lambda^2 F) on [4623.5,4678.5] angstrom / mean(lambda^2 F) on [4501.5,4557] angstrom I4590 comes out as 1.05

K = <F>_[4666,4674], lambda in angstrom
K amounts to 7.9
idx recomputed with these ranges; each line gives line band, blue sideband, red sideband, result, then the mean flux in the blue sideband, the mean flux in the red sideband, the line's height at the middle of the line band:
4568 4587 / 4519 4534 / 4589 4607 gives 0.3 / 7.74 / 7.62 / 7.65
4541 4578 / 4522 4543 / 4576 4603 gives 0.7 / 7.76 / 7.52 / 7.65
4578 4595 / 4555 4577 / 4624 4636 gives -0.8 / 6.9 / 7.52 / 7.1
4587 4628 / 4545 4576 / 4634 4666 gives 0.1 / 7.52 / 7.77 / 7.65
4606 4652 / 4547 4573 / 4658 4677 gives 0.5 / 7.51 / 7.91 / 7.77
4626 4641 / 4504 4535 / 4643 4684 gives 0.4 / 7.56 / 7.74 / 7.7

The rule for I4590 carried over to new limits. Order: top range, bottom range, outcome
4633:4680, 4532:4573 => 1.07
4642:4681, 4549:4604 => 1.09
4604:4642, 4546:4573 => 1.04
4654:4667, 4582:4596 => 1.12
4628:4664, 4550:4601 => 1.07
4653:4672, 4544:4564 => 1.07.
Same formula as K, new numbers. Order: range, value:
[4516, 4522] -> 7.42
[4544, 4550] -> 8.84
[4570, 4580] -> 7.63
